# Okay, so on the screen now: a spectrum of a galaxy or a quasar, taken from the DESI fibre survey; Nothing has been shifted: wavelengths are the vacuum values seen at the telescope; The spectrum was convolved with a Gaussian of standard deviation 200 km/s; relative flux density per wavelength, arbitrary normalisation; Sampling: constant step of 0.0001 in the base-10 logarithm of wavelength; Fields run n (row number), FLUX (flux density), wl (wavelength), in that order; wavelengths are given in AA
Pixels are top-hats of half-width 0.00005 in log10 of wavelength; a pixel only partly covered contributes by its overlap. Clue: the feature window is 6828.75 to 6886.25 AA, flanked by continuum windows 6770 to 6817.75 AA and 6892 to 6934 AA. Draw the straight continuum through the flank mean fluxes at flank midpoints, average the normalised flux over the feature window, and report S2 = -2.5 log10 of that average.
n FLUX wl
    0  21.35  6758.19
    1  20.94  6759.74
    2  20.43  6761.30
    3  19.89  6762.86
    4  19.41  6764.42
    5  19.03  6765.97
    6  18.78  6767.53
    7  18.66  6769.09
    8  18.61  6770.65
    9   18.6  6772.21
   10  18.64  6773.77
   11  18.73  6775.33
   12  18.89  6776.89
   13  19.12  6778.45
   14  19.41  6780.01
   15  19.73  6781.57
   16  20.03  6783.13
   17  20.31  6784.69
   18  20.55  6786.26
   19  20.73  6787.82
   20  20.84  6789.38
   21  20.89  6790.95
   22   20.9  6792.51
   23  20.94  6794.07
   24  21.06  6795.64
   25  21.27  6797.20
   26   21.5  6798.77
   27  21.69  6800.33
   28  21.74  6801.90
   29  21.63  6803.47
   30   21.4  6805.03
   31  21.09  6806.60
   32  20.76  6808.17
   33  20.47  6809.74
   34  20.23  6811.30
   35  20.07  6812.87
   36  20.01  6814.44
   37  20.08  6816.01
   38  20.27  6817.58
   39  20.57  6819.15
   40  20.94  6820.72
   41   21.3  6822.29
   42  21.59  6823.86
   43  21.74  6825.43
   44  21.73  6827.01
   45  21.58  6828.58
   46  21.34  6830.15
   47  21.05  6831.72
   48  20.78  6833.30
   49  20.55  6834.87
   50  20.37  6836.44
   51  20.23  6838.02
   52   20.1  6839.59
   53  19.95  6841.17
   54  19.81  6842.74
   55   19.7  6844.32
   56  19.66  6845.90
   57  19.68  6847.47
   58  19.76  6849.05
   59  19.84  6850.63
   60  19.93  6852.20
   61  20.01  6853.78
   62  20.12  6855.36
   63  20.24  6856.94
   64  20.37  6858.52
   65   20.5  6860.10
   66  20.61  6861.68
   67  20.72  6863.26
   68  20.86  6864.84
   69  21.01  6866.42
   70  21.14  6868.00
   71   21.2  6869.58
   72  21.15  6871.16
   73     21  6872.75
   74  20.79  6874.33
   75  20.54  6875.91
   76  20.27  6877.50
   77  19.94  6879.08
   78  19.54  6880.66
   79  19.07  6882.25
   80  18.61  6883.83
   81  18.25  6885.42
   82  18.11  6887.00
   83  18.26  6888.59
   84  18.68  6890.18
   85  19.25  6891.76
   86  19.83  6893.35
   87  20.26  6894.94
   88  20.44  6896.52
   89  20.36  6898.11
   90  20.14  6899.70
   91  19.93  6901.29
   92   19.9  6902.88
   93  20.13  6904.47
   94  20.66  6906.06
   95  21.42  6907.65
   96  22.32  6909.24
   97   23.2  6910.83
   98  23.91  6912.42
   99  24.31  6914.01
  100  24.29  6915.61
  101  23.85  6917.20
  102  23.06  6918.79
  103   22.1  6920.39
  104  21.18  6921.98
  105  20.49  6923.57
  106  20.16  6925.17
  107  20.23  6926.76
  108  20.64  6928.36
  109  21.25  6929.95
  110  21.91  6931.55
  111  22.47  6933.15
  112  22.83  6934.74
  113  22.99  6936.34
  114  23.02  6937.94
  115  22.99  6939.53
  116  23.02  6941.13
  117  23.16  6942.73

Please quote 0.04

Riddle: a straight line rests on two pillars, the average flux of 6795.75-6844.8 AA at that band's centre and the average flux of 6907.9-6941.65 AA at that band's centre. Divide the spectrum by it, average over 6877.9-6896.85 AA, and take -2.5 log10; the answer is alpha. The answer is 0.14 mag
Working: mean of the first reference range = 20.8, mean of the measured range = 19.2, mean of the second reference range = 22.4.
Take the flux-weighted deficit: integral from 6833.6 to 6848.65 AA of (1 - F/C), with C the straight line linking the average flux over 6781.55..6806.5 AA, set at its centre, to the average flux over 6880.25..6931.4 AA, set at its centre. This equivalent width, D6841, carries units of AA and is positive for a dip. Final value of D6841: 0.6 AA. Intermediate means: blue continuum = 21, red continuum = 20.8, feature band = 20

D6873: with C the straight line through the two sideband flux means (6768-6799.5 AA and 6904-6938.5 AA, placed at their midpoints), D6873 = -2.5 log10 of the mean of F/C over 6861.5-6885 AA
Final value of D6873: 0.05 mag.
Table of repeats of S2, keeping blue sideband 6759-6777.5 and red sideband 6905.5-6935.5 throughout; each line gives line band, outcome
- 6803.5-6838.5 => -0.033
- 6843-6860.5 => 0.045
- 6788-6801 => -0.075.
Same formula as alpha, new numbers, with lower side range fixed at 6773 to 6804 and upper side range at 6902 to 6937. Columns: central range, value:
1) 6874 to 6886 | 0.10 mag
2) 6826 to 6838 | 0.00 mag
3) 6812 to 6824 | 0.01 mag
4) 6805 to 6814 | 0.00 mag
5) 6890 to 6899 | 0.09 mag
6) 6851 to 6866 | 0.05 mag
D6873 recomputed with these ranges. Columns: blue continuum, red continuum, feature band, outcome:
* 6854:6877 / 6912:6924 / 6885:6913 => 0.10 mag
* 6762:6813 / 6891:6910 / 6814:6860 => -0.01 mag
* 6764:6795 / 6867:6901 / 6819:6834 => -0.08 mag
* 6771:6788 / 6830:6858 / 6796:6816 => -0.07 mag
